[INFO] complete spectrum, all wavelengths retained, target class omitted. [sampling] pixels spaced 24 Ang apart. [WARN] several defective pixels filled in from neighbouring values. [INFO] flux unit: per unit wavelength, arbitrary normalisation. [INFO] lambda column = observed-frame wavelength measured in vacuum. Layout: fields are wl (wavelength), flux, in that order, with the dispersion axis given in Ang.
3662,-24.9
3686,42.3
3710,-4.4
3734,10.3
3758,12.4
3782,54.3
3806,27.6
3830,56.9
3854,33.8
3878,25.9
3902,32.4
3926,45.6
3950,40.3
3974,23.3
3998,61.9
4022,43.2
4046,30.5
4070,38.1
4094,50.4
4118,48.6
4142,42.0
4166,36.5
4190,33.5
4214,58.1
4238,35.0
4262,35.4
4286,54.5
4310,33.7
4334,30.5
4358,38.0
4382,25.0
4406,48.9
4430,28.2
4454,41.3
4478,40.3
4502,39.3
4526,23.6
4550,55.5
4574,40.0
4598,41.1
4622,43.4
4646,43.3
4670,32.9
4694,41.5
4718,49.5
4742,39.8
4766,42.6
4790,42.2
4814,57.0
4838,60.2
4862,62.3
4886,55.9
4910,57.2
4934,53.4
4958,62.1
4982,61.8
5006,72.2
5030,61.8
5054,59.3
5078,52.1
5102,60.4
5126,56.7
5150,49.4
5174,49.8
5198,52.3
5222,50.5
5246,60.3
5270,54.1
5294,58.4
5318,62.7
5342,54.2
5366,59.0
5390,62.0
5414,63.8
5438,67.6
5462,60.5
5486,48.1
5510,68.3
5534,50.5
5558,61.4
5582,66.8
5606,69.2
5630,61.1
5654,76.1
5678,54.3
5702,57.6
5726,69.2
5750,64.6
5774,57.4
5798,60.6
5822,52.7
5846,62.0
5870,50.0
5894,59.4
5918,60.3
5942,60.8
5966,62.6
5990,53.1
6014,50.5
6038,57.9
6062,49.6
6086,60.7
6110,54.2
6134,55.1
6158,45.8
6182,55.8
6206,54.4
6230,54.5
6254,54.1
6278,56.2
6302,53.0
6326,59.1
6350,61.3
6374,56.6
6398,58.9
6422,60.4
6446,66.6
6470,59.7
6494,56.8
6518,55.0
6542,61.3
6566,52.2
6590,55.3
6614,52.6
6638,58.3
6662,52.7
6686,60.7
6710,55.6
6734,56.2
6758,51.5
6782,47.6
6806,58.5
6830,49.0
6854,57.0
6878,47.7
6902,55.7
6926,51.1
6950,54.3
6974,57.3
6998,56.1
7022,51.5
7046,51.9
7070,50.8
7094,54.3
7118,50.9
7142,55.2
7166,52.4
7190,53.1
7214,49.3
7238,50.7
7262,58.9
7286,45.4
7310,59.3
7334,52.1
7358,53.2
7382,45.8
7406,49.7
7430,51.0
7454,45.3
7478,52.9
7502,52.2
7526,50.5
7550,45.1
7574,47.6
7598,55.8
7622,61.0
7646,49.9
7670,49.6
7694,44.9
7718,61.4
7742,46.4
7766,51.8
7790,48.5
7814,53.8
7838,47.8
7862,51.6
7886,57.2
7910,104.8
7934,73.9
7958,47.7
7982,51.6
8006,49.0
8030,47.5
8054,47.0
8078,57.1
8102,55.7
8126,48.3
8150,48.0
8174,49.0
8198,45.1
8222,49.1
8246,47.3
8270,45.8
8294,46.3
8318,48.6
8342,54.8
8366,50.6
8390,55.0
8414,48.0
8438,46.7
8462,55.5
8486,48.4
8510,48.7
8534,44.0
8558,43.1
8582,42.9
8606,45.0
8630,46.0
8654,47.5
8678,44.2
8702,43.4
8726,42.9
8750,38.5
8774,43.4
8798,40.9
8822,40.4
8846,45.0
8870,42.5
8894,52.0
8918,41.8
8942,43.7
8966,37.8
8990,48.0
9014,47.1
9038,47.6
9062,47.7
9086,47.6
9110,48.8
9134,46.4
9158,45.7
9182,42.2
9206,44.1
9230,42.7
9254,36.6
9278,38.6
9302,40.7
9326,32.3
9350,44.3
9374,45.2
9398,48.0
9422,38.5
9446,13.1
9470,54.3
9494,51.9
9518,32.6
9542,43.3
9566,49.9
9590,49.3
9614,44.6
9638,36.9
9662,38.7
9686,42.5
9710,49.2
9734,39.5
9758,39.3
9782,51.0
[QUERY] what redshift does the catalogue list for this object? 0.20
